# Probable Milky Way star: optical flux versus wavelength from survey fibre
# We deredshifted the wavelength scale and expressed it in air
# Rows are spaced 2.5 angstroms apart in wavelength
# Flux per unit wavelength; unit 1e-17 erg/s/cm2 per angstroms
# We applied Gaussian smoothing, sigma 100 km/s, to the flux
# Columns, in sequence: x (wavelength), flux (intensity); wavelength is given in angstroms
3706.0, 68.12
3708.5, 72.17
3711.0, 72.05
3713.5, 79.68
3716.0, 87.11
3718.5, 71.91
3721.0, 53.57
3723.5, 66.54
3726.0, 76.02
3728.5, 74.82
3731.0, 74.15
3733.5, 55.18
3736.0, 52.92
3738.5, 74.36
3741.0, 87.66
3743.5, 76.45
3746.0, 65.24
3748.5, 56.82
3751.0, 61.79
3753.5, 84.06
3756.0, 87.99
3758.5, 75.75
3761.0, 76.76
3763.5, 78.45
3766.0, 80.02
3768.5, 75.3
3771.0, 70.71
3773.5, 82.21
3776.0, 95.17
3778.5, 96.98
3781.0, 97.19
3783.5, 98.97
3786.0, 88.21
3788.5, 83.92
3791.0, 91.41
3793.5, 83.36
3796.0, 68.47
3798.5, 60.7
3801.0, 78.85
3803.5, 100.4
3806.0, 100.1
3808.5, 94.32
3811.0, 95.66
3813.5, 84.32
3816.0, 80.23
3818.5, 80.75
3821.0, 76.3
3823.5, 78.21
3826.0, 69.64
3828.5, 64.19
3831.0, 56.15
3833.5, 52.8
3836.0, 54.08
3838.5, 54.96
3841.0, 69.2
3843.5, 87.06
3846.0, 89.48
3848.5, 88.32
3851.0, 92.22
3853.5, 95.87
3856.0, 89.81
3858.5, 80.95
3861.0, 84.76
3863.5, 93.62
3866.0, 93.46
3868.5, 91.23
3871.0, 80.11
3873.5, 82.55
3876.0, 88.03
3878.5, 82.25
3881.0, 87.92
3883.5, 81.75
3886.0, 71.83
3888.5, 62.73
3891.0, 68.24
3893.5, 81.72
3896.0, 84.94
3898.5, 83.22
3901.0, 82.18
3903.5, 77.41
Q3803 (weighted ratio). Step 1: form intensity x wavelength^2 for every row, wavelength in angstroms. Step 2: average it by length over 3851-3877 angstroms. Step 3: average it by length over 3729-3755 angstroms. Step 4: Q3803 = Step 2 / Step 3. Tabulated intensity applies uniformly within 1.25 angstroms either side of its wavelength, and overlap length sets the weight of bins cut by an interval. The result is 1.36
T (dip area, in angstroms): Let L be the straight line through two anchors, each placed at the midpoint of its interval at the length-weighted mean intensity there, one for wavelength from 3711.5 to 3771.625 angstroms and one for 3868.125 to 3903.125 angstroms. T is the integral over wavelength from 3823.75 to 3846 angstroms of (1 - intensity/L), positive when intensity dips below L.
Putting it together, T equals 3.43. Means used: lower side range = 72.6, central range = 65.6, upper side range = 80.3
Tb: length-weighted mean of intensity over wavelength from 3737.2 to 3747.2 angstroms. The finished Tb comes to 75.9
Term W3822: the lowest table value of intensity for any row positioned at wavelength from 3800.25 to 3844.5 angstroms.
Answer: 52.8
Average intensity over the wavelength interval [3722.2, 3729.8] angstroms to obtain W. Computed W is 72.3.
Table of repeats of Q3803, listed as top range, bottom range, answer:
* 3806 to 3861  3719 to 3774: 1.14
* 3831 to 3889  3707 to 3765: 1.19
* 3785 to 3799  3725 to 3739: 1.23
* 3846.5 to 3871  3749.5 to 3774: 1.22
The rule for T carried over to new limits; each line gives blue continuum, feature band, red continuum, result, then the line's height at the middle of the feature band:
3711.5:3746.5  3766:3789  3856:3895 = -3.80 angstroms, 74.9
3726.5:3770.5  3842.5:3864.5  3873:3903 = -3.14 angstroms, 78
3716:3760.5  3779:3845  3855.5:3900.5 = -1.91 angstroms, 77.1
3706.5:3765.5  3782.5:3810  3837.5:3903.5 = -3.32 angstroms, 76.9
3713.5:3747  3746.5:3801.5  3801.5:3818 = 1.14 angstroms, 82.1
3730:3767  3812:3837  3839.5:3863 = 3.77 angstroms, 82.7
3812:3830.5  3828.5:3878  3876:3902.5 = -1.59 angstroms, 77.3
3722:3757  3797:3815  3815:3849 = -4.16 angstroms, 71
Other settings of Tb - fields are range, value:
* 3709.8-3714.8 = 76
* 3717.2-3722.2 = 63.1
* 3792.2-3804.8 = 78.5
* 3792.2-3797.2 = 76.1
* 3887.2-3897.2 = 74.3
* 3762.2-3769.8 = 77.9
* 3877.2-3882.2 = 85.1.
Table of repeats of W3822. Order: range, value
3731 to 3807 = 52.92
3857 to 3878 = 80.11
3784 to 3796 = 68.47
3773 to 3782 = 82.21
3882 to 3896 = 62.73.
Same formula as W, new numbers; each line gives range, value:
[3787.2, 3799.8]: 77.6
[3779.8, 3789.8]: 92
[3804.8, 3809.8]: 97.2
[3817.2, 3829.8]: 73.8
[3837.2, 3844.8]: 70.4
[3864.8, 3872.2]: 88.3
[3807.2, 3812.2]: 95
